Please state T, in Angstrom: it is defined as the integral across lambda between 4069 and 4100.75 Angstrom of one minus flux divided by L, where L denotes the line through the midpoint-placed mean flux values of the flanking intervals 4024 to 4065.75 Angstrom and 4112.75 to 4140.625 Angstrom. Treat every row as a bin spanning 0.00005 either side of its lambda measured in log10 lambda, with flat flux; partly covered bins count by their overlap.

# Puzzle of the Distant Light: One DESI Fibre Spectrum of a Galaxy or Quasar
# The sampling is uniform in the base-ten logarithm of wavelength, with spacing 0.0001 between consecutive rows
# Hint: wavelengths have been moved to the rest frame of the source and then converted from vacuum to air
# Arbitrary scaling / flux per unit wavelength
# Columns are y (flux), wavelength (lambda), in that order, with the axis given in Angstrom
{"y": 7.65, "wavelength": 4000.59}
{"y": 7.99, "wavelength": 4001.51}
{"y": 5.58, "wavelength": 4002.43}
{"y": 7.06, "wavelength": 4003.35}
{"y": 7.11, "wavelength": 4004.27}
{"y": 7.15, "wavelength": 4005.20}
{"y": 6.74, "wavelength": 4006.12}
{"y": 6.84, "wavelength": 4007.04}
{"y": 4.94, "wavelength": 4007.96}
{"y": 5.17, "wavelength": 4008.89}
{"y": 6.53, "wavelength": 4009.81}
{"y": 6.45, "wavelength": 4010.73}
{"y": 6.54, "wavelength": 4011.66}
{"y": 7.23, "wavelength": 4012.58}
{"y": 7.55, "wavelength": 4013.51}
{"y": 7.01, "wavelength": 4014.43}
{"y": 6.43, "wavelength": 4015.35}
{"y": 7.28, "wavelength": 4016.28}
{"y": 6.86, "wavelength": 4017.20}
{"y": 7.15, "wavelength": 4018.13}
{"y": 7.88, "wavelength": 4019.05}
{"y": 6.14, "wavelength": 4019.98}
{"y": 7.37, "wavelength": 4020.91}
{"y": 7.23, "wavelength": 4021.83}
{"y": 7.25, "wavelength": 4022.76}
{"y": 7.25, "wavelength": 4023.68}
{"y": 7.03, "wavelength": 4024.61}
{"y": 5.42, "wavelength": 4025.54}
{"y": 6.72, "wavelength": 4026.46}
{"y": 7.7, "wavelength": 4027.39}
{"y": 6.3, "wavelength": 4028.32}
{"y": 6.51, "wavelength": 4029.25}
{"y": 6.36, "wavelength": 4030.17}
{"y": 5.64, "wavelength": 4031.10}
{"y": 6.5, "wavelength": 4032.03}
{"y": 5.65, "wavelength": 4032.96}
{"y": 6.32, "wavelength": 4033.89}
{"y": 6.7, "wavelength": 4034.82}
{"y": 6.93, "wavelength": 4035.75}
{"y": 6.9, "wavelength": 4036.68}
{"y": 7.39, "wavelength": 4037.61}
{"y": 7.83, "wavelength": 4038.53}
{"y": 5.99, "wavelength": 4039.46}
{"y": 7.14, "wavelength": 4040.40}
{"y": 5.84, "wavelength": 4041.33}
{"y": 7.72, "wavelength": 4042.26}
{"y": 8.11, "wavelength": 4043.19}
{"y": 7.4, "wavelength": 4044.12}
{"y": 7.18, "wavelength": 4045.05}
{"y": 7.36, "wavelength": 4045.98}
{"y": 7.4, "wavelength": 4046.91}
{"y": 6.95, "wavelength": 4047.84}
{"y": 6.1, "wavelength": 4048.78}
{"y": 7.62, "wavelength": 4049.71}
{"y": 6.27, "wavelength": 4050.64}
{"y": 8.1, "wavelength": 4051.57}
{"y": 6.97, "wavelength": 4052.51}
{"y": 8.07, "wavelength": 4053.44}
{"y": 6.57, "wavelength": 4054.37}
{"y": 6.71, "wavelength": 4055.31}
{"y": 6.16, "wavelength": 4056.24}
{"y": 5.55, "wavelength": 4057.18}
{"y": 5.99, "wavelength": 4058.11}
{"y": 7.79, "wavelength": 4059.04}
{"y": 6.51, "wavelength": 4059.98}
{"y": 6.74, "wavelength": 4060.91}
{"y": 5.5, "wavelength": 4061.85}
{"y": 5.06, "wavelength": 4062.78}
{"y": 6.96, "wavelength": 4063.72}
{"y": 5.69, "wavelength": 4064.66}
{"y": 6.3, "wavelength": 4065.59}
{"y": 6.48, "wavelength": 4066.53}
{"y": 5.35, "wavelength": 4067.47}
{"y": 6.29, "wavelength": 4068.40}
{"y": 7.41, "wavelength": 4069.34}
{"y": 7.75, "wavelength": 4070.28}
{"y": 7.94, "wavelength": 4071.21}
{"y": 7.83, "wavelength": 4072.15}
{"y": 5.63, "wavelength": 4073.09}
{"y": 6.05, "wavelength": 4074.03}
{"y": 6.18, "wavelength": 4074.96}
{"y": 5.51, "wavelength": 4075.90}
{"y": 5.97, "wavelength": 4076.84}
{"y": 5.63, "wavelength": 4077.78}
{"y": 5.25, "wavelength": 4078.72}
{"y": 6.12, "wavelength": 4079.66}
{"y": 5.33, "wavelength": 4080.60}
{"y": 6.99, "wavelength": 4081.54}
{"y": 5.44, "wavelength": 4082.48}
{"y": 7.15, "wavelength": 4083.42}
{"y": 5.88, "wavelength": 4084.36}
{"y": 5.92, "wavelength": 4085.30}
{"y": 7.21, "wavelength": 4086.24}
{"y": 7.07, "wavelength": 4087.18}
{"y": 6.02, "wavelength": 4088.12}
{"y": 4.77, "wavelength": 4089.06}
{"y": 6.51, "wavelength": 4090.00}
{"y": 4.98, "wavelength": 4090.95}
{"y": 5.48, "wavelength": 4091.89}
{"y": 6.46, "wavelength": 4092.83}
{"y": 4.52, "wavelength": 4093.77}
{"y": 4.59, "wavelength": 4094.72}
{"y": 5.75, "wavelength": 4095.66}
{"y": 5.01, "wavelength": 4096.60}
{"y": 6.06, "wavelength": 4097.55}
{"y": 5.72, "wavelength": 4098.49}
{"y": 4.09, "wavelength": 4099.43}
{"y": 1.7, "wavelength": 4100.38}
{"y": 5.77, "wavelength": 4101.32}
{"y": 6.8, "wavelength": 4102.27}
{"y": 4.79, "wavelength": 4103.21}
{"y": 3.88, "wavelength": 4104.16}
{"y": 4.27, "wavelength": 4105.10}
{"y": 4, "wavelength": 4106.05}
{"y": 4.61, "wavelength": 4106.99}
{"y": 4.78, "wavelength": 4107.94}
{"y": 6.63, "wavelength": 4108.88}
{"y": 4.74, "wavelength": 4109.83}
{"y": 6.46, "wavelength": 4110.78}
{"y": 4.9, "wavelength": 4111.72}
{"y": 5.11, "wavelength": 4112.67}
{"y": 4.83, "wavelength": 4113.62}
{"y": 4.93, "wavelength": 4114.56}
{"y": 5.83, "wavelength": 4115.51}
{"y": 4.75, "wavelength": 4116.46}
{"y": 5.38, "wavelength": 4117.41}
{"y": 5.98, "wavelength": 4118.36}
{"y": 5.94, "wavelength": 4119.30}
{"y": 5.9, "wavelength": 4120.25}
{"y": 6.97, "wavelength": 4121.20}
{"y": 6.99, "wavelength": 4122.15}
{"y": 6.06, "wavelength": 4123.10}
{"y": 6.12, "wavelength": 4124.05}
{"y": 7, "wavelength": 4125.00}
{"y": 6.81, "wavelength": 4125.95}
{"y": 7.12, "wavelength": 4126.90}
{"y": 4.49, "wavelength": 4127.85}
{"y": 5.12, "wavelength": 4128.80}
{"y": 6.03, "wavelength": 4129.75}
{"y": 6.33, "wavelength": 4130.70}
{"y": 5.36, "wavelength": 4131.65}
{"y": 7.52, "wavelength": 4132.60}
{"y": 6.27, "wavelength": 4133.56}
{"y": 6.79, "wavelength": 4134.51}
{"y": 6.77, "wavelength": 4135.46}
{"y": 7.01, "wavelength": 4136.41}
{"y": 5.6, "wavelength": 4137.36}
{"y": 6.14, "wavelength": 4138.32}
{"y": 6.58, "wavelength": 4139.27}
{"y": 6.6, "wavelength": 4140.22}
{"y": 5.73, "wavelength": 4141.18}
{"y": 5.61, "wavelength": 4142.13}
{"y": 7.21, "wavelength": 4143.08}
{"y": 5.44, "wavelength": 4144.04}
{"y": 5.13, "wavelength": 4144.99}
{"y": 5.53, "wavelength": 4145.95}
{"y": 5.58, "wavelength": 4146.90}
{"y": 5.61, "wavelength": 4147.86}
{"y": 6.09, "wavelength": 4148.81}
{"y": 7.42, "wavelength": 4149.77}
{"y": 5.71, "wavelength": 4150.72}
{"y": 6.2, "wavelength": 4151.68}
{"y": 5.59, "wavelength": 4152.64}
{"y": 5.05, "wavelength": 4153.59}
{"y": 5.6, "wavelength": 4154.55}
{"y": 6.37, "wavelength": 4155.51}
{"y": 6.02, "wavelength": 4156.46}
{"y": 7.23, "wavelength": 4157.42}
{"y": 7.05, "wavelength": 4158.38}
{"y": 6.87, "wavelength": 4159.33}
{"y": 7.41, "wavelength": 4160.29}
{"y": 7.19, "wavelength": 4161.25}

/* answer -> 2.6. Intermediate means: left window 6.71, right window 6.1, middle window 5.89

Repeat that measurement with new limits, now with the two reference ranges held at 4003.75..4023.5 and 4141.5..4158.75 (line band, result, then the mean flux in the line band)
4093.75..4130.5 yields 4.8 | 5.41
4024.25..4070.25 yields -0.5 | 6.69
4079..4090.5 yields 0.4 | 6.18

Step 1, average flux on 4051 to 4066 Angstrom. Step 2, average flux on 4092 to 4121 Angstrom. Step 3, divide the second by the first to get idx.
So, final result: 0.79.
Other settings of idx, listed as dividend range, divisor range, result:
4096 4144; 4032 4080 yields 0.86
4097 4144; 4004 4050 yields 0.84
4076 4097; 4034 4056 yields 0.82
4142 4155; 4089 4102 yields 1.14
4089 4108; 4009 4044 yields 0.73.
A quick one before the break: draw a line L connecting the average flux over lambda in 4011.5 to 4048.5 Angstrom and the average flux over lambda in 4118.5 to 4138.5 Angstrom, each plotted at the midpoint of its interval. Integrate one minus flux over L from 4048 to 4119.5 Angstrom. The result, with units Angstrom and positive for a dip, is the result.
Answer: 7.6 Angstrom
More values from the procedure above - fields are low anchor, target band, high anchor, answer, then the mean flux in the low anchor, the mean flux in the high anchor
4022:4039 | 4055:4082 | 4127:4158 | 0.8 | 6.7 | 6.07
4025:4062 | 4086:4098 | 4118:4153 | 1.4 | 6.78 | 6.17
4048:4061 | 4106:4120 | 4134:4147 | 2.3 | 6.8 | 6.14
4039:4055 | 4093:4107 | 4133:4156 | 3.7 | 7.1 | 6.07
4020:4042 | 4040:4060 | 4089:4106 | -2.5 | 6.69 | 5.04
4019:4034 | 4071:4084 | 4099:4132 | -0.5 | 6.63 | 5.45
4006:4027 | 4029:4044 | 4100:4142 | -0.4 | 6.74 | 5.72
